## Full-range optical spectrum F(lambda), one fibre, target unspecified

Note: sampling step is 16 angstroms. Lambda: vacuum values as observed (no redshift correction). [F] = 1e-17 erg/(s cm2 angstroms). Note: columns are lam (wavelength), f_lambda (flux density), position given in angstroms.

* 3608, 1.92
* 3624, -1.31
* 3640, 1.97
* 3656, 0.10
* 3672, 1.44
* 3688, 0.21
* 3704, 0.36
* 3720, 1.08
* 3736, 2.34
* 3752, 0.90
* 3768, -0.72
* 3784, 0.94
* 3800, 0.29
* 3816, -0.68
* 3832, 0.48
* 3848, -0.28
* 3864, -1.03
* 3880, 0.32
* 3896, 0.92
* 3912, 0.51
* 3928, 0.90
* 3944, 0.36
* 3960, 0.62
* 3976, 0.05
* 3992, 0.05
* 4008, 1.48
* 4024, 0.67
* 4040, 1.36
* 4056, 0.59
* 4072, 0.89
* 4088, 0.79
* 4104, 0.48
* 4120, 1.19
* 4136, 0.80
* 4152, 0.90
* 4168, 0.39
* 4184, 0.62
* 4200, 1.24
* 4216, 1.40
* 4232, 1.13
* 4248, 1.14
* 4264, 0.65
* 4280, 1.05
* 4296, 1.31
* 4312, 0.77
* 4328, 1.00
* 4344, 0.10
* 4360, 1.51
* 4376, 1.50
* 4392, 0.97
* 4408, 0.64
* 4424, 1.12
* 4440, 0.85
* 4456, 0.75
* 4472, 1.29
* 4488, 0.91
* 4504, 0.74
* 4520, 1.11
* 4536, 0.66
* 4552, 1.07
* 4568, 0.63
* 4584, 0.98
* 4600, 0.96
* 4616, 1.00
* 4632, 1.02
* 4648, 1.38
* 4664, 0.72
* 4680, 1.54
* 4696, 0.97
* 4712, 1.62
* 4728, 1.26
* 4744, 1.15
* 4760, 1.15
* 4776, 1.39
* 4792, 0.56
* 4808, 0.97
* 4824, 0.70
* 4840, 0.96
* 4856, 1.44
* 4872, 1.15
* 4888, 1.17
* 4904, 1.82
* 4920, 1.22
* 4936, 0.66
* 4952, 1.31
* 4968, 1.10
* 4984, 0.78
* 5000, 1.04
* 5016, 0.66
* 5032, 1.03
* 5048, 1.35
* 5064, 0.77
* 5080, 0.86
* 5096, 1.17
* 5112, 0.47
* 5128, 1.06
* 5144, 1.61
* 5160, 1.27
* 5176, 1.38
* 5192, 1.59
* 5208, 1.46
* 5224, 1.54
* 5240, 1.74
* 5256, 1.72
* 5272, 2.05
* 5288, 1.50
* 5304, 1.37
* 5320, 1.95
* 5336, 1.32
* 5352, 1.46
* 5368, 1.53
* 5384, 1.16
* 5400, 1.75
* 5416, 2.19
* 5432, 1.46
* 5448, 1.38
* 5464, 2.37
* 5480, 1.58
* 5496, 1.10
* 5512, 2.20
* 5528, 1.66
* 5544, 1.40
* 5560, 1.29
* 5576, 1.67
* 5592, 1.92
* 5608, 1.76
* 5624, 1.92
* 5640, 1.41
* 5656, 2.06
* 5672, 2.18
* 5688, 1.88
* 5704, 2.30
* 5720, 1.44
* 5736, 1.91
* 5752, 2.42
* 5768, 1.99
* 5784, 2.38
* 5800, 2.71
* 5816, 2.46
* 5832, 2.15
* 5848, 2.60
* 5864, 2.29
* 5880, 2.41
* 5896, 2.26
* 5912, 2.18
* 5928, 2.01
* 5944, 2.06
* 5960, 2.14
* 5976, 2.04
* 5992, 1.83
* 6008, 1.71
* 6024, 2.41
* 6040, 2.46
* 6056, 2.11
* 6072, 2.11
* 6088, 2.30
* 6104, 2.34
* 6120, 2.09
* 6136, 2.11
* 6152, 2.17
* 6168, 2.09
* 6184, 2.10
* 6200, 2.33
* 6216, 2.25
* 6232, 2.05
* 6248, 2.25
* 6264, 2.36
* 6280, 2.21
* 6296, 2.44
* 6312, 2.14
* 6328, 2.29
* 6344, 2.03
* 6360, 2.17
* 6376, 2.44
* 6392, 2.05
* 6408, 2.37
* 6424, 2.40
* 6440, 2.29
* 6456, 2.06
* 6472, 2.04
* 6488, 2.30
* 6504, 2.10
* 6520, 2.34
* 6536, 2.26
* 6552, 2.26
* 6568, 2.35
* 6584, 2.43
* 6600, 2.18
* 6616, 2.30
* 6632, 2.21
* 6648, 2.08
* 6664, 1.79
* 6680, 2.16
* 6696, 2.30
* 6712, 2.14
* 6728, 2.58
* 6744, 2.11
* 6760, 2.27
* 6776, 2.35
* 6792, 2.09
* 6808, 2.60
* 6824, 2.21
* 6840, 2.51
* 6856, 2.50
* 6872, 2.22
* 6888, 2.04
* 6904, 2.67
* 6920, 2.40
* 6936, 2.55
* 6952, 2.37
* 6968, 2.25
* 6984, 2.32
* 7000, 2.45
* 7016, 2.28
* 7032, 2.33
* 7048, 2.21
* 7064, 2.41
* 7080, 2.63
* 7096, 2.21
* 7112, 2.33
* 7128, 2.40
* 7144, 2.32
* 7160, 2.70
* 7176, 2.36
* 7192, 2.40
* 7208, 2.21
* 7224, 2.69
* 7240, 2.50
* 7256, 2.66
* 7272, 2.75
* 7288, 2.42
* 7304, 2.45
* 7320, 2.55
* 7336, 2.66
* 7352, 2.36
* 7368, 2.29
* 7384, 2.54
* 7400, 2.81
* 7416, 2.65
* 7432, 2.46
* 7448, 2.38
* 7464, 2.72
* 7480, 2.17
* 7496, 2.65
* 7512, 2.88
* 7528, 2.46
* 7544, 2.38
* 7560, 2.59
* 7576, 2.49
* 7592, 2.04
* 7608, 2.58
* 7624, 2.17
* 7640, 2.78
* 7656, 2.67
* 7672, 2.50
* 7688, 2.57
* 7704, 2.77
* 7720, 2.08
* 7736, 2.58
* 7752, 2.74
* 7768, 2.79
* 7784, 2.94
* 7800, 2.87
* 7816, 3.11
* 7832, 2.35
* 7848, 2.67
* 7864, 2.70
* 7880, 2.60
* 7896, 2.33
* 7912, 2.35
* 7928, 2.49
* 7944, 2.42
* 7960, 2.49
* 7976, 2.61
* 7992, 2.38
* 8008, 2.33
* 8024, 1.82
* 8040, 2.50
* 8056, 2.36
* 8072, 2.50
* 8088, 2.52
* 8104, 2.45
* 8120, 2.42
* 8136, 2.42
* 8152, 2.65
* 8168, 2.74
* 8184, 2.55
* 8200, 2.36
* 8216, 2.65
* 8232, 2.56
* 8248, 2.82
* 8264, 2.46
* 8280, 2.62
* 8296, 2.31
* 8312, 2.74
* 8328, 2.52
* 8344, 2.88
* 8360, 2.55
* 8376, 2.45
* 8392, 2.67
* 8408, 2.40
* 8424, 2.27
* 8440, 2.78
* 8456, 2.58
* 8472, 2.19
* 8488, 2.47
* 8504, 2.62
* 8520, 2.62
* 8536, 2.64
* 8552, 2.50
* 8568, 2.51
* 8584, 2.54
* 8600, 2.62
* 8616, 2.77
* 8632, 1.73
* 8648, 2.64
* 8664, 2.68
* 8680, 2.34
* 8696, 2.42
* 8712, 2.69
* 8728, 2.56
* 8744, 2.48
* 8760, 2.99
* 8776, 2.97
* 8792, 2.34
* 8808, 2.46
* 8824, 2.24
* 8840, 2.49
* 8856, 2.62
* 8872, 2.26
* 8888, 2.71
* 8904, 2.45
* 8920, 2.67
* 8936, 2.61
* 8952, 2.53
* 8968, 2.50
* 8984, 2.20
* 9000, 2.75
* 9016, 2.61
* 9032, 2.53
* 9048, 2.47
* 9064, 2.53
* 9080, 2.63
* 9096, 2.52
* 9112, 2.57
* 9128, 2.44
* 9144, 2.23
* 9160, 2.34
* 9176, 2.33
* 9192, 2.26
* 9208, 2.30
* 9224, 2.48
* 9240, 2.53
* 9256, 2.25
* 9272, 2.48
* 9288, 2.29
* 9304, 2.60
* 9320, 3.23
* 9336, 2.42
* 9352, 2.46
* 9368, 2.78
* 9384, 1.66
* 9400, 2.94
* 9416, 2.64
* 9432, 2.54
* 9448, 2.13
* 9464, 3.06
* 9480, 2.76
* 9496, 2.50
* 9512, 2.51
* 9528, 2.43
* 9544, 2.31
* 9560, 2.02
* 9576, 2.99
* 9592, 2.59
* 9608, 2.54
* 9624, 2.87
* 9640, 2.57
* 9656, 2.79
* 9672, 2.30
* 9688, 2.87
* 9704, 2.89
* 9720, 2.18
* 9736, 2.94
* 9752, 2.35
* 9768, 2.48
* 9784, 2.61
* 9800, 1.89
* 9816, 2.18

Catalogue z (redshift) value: 0.288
